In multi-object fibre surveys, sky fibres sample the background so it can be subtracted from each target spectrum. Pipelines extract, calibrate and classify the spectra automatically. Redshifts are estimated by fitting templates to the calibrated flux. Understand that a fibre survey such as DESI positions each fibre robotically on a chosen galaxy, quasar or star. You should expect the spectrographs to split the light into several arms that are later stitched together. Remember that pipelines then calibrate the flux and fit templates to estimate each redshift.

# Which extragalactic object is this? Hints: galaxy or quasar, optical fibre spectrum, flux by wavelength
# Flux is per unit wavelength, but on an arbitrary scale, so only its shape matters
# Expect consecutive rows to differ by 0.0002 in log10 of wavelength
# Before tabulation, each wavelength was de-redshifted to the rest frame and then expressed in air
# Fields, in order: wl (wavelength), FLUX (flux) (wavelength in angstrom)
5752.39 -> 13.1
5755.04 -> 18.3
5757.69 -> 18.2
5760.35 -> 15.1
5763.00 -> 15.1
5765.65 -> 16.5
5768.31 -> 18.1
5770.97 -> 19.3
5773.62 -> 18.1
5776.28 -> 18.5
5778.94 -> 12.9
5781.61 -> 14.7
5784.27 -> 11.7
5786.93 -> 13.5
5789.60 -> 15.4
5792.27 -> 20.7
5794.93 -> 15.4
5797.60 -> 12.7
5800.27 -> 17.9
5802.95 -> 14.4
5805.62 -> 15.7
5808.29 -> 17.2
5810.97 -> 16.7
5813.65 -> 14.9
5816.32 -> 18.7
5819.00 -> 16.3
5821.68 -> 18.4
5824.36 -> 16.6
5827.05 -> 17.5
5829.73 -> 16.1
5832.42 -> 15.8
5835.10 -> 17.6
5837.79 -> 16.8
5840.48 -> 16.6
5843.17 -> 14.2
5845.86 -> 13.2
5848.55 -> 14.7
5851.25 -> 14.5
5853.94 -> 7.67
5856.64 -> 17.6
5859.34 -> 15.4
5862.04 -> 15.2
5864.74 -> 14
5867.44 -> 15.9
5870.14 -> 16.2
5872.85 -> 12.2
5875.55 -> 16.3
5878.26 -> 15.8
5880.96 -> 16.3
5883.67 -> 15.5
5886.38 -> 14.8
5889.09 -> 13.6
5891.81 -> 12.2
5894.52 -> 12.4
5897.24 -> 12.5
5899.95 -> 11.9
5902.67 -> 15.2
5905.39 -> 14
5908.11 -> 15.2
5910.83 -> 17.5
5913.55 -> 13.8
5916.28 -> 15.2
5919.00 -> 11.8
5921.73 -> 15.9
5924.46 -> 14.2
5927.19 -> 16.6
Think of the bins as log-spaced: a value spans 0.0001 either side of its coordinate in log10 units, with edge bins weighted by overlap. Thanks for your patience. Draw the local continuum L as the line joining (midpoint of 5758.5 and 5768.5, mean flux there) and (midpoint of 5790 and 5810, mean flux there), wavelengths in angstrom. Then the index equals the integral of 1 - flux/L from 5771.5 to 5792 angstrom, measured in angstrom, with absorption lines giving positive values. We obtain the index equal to 0.9 angstrom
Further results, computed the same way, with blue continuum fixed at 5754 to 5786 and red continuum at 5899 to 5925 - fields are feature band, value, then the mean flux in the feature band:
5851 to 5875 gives 1.2 angstrom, 14.4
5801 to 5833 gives -1.7 angstrom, 16.6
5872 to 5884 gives -0.3 angstrom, 15.3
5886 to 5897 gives 1.3 angstrom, 13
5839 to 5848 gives 0.4 angstrom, 14.7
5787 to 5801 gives -0.1 angstrom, 16.1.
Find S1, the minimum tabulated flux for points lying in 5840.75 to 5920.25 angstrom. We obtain 7.67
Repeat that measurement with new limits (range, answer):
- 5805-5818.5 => 14.9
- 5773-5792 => 11.7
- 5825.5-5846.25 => 13.2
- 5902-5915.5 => 13.8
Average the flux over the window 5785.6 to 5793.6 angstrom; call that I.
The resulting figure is 16.5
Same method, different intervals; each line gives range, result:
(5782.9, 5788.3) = 12.6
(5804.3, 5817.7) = 16.6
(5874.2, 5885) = 16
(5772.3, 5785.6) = 15.2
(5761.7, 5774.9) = 17.4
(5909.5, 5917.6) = 15.5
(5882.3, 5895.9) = 13.7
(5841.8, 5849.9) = 14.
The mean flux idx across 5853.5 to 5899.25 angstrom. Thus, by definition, 14.4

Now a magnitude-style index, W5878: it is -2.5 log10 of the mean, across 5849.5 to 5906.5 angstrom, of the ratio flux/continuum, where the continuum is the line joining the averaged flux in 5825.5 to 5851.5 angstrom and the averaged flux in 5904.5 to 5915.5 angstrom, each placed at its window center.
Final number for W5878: 0.09 mag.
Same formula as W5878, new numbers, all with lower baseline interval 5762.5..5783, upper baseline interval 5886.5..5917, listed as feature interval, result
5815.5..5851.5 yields -0.06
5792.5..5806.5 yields 0.03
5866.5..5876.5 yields -0.03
